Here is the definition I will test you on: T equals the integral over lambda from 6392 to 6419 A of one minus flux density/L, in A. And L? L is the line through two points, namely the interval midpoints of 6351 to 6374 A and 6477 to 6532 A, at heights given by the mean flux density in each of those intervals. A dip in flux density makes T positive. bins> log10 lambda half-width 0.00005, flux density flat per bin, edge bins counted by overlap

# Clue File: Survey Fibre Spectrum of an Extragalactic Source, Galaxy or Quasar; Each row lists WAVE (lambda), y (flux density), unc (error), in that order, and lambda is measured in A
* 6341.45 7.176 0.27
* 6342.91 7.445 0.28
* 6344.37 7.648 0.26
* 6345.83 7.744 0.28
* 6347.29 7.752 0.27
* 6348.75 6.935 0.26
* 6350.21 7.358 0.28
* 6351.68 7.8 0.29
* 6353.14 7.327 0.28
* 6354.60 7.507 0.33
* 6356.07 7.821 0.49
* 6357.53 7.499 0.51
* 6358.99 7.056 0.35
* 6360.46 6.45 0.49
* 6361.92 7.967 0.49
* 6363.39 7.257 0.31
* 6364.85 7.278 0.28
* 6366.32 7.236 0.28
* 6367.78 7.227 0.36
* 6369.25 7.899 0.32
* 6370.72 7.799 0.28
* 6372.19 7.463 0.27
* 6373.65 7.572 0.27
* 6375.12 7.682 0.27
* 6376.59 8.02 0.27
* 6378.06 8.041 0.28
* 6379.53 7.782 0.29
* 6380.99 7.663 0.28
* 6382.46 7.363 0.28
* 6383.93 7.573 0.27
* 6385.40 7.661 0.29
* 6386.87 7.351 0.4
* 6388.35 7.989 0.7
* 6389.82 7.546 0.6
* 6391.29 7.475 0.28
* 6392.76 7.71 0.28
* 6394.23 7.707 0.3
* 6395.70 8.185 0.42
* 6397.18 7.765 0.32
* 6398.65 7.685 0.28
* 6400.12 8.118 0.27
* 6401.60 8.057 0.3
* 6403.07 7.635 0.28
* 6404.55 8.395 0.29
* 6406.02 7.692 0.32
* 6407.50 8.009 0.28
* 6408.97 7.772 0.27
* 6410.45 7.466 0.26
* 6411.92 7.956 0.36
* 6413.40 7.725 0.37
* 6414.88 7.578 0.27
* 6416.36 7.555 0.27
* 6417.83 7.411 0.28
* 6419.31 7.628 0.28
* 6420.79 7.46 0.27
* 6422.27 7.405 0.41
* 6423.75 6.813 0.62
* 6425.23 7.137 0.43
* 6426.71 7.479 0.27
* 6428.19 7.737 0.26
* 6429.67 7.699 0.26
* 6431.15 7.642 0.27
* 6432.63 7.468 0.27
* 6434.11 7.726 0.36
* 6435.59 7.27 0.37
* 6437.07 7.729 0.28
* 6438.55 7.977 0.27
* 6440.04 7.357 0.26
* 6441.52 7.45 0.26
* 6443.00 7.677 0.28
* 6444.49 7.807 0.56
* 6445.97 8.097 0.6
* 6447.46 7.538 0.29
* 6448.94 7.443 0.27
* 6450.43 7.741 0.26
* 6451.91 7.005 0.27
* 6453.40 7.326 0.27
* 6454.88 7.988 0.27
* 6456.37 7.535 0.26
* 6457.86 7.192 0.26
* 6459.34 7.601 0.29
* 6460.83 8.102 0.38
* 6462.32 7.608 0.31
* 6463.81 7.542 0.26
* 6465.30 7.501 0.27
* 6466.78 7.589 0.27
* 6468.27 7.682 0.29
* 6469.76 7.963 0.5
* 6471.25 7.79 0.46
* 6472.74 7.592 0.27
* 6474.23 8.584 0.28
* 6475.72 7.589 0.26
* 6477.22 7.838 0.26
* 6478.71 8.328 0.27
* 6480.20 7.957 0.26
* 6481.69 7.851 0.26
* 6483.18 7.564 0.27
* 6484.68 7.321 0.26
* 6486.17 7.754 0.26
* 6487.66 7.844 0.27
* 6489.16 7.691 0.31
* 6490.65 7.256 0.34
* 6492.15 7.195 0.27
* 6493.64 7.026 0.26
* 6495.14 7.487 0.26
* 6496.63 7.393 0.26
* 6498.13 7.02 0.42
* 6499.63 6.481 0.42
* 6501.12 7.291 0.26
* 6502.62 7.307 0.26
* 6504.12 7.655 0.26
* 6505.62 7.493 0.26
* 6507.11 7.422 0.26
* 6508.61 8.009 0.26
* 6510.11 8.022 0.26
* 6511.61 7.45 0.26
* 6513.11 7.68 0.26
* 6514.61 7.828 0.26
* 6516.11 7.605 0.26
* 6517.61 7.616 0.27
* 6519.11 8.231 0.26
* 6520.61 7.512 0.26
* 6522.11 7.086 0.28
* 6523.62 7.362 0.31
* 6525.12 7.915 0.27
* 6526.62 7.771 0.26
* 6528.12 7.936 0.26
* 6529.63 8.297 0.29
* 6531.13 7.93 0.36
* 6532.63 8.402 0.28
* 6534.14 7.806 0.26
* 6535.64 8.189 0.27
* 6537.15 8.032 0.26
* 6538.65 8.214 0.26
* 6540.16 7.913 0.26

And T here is -1.1 A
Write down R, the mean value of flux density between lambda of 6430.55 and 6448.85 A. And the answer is 7.64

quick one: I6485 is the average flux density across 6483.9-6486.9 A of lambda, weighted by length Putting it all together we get 7.53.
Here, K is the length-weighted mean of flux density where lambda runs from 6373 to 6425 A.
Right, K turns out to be 7.69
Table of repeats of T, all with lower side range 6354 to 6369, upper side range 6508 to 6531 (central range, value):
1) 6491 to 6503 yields 0.9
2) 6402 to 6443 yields -0.5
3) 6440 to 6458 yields 0.0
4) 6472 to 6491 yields -0.3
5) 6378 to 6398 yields -0.7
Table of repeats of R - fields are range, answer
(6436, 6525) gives 7.6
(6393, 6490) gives 7.68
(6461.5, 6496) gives 7.68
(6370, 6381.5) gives 7.76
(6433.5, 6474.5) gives 7.65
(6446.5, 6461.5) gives 7.55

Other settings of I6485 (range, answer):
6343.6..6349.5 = 7.53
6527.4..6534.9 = 8.08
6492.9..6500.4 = 7.08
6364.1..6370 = 7.41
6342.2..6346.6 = 7.62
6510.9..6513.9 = 7.57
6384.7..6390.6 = 7.63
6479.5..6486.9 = 7.69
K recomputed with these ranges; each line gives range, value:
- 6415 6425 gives 7.38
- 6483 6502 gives 7.32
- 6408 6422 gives 7.62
